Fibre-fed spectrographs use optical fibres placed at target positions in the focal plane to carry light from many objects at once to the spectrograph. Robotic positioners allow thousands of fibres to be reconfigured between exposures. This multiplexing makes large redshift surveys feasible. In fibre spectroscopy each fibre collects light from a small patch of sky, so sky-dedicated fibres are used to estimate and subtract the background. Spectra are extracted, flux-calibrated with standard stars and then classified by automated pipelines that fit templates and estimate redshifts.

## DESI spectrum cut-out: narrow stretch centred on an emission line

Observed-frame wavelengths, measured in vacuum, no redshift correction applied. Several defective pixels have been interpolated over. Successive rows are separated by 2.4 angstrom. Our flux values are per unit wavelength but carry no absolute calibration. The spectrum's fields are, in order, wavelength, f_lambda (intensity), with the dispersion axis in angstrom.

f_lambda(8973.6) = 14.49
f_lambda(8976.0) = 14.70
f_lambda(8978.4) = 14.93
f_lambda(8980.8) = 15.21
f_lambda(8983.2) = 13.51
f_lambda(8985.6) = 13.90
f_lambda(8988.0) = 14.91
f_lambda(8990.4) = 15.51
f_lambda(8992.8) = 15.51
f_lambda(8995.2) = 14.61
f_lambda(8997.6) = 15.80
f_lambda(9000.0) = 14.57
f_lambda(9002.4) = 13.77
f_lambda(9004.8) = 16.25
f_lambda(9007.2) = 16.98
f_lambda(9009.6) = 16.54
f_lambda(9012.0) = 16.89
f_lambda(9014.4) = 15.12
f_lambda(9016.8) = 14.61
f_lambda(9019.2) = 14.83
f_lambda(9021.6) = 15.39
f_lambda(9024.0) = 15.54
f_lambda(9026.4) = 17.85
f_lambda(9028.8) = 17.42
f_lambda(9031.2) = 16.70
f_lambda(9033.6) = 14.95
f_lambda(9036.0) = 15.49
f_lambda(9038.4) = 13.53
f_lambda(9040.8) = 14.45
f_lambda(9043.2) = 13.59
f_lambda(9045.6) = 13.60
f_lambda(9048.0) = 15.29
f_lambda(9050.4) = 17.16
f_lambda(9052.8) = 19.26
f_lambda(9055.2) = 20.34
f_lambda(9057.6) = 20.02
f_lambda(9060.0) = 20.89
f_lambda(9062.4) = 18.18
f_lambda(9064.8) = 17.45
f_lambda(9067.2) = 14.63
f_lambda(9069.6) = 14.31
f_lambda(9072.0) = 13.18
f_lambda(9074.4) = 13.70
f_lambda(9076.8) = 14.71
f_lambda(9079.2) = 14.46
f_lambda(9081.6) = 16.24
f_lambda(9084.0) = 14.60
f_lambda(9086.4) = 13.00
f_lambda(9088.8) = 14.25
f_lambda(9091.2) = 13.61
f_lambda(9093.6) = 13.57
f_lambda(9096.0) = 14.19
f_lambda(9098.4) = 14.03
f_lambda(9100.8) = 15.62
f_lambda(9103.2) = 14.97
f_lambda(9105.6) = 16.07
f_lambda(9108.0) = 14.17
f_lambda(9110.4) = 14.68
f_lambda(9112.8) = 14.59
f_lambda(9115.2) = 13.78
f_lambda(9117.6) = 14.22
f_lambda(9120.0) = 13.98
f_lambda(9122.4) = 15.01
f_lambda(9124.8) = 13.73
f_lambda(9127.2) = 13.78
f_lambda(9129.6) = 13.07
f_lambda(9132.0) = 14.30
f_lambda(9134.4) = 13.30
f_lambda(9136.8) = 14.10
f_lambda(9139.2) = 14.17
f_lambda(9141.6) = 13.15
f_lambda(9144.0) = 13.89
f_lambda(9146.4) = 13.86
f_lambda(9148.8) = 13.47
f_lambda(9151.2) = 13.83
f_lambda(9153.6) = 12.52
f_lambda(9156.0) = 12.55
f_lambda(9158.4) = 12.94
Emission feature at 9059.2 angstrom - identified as [N II] 6583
